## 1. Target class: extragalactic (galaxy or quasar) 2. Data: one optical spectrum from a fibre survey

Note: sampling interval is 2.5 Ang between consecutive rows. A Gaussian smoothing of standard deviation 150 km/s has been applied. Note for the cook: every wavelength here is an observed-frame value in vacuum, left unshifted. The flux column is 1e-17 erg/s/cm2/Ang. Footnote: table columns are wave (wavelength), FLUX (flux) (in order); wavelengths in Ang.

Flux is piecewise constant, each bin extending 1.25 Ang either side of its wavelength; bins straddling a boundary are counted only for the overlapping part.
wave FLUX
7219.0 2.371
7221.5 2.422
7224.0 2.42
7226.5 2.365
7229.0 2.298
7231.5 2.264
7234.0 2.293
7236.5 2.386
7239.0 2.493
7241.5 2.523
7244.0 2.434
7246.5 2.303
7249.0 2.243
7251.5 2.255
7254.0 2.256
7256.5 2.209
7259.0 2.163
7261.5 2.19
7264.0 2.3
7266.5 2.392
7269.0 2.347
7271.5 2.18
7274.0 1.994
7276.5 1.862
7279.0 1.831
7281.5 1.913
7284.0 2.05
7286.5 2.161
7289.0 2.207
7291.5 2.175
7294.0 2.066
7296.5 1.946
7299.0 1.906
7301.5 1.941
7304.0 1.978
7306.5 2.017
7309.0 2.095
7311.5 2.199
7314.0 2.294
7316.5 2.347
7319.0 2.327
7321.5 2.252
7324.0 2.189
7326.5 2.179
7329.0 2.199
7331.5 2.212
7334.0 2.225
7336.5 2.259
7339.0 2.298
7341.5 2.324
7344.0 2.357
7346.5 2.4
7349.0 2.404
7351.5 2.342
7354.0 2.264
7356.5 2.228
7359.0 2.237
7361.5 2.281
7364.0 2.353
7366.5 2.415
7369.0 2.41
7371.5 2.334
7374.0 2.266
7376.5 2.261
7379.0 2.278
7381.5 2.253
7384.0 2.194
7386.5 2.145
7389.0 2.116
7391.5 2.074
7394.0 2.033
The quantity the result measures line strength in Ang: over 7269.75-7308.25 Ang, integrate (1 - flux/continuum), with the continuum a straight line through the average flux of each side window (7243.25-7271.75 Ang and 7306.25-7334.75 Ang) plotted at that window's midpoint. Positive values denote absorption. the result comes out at 3.9 Ang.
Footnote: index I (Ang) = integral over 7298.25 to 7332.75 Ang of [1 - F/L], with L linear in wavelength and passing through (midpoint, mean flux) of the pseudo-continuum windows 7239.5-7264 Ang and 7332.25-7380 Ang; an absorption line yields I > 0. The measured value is 2.2 Ang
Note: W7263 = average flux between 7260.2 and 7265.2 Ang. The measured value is 2.24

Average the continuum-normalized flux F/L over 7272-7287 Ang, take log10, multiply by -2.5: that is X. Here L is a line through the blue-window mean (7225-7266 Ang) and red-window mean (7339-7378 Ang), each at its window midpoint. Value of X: 0.18 mag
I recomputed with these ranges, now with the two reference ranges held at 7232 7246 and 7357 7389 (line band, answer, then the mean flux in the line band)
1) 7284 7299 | 1.72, 2.09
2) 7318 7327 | 0.34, 2.24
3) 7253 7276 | 1.66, 2.21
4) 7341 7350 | -0.27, 2.37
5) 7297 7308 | 1.80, 1.96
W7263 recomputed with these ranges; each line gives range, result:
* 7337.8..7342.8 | 2.31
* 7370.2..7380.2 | 2.29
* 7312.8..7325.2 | 2.28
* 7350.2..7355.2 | 2.3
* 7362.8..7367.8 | 2.38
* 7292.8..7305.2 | 1.97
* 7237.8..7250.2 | 2.4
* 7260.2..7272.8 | 2.28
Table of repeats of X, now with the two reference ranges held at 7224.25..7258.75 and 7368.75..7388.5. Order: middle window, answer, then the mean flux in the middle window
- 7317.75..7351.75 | -0.001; 2.28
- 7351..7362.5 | 0.001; 2.27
